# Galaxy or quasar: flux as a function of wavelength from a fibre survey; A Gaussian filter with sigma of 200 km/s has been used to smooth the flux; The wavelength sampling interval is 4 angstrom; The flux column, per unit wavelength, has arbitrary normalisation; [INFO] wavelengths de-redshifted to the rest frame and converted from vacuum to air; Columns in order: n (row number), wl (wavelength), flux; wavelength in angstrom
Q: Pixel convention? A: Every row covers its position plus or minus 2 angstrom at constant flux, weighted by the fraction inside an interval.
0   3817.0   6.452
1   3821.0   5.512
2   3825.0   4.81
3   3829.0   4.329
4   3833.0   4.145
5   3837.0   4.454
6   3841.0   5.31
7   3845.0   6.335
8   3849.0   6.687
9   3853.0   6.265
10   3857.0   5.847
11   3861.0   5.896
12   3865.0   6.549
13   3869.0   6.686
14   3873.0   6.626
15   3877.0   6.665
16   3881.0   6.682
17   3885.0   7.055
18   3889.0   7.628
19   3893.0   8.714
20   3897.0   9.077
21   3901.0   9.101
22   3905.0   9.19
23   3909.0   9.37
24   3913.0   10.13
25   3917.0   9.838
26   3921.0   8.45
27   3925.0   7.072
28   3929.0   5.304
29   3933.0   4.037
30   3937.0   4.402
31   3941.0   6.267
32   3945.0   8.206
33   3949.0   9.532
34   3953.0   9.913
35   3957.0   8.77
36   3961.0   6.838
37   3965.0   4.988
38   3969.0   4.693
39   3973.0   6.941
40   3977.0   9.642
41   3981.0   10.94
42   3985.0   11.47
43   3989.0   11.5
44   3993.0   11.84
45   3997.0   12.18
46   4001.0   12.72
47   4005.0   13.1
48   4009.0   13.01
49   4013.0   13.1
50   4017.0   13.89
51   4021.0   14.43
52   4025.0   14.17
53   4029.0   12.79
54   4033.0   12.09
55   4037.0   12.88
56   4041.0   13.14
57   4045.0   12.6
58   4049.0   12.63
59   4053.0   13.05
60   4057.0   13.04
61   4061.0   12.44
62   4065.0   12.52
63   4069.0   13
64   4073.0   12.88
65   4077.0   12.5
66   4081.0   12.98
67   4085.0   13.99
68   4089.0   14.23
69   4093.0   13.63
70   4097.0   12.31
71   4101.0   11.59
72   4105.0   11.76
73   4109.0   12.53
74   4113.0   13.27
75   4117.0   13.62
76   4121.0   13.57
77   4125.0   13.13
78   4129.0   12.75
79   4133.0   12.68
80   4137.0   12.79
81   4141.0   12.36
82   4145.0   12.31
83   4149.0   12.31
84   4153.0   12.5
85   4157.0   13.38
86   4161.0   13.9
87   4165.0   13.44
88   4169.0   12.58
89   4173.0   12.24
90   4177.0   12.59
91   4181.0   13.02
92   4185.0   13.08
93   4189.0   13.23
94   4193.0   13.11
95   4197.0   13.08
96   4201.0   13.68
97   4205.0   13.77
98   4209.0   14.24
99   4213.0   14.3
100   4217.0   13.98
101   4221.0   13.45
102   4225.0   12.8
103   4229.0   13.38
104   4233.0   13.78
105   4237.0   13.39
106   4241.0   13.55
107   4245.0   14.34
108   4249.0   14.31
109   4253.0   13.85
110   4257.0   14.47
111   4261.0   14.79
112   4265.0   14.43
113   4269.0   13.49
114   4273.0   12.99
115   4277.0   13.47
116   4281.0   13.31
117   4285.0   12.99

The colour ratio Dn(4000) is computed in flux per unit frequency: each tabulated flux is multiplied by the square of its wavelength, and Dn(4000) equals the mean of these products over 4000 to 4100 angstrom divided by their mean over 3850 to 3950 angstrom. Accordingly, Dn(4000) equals 1.9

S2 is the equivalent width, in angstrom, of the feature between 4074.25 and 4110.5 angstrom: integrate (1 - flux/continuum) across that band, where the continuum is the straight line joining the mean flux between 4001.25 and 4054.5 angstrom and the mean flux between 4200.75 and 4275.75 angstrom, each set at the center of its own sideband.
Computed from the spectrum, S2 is 1.4 angstrom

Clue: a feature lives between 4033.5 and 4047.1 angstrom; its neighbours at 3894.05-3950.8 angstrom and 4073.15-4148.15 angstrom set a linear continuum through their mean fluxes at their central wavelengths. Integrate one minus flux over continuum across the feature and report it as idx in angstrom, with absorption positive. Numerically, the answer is -2.2 angstrom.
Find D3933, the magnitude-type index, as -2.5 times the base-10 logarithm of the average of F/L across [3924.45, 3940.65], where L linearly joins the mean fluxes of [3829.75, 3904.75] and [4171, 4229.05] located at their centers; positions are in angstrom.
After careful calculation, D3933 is 0.47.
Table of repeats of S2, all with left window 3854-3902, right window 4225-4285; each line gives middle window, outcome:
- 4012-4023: -4.90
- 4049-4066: -4.07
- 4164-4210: -2.08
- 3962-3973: 4.19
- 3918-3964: 6.08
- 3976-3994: -4.15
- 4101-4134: -4.32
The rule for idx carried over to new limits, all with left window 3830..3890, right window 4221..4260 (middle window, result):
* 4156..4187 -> -1.6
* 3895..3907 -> -3.7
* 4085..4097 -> -3.2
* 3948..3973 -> 2.4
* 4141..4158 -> -0.9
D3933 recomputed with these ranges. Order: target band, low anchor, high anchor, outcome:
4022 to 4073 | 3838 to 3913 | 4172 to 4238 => -0.23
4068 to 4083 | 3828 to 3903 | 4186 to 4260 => -0.19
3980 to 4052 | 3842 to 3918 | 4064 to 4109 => -0.16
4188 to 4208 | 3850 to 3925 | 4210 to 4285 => -0.04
